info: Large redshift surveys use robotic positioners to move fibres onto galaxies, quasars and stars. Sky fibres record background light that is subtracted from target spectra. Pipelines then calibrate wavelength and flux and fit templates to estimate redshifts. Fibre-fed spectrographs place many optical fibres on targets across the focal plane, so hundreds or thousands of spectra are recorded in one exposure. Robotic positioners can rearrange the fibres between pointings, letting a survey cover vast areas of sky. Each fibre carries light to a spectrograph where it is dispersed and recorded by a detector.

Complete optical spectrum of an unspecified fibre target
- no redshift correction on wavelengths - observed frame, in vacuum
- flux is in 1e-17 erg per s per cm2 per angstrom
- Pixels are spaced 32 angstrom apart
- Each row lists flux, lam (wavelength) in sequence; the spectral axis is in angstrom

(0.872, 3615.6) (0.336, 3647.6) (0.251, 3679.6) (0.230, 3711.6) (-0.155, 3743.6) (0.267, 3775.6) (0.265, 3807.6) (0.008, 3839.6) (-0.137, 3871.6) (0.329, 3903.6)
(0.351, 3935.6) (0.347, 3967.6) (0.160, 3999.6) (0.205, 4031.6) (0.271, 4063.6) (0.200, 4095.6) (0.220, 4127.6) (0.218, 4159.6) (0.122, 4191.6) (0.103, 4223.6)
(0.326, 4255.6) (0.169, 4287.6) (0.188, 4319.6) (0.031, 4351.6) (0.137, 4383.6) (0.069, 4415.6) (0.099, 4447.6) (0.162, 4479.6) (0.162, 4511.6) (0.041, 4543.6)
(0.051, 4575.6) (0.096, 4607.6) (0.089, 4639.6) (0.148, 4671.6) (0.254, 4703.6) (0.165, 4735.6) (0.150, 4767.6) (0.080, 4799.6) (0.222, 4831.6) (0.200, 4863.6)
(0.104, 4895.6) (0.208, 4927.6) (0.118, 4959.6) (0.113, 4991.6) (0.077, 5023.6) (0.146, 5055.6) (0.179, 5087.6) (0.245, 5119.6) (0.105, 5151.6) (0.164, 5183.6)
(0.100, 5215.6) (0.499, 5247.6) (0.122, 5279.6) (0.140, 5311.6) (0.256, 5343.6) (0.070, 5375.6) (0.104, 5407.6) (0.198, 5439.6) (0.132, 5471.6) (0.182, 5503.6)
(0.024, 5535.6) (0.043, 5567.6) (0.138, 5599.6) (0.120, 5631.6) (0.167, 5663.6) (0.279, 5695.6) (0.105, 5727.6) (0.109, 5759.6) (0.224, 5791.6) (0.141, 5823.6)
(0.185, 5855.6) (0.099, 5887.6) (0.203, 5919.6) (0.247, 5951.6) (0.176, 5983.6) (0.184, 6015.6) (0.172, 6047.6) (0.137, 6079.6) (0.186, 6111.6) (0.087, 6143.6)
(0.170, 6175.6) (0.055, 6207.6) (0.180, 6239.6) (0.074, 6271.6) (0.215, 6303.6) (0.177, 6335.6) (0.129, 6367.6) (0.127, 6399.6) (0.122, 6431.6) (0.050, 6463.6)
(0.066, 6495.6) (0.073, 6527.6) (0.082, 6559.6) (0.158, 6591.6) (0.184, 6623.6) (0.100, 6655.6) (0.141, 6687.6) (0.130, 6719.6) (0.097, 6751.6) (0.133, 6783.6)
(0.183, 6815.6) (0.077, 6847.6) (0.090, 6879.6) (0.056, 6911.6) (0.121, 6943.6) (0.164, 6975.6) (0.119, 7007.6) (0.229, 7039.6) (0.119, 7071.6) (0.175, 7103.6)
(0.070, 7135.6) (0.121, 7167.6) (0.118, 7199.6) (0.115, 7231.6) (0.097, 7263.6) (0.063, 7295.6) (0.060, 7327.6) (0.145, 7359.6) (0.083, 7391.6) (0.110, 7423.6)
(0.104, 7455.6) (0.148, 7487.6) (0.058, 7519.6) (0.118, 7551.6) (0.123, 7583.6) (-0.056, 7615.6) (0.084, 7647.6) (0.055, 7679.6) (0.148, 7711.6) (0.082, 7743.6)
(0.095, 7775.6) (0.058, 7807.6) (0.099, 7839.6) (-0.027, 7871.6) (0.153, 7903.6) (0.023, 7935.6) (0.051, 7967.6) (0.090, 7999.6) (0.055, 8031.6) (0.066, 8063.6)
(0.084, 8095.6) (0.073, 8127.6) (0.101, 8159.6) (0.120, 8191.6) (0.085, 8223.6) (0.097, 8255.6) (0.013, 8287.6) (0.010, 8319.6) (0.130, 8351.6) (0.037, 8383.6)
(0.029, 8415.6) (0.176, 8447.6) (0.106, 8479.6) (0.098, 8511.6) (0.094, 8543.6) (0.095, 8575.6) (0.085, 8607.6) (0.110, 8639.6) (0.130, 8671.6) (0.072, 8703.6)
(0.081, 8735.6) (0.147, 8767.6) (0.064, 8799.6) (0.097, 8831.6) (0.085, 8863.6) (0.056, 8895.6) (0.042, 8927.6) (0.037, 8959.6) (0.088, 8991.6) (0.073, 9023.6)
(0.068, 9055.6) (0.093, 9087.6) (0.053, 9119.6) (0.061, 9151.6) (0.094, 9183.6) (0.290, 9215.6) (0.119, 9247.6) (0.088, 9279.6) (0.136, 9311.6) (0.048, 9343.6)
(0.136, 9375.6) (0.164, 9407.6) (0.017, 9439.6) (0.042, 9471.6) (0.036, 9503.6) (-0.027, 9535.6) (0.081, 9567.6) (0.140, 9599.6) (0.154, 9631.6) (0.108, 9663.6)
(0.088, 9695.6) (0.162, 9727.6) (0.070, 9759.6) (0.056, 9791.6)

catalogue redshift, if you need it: 0.40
